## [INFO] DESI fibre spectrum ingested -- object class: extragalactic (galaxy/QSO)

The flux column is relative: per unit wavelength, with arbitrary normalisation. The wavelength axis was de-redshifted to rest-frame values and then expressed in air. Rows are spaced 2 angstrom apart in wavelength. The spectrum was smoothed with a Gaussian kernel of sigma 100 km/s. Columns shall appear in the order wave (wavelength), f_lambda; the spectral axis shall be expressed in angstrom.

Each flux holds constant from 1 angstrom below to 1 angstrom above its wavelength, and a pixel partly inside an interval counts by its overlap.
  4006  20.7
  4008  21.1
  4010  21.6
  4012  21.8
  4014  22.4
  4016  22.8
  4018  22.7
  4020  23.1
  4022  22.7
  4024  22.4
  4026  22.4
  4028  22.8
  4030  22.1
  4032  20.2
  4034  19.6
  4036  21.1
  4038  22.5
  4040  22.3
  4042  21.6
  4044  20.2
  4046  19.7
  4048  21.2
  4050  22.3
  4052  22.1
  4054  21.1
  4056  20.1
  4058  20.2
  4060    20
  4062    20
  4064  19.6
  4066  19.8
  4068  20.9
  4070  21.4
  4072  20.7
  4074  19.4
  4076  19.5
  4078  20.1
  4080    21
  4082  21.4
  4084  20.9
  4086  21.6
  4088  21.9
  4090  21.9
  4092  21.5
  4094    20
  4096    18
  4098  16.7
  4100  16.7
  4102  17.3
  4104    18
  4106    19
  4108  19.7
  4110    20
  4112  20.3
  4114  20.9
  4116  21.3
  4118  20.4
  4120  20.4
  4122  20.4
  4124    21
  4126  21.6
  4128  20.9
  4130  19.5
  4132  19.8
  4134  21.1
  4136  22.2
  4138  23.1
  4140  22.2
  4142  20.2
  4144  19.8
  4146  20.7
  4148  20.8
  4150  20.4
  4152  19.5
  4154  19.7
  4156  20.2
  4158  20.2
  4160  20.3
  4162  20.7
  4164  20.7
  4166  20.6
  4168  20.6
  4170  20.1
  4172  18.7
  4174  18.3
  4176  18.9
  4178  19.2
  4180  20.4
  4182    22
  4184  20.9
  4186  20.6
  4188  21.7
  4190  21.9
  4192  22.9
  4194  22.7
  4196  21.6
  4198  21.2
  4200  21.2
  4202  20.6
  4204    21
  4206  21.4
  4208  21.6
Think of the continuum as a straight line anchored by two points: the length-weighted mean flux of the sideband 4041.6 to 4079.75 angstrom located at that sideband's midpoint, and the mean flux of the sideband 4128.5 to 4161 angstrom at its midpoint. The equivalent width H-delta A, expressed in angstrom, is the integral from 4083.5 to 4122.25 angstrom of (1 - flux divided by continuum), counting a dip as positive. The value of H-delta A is 1.4 angstrom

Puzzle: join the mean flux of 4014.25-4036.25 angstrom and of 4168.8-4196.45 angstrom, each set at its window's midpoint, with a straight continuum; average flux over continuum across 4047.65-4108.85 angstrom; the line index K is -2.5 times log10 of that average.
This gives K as 0.076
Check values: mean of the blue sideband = 22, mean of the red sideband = 20.7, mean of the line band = 20.1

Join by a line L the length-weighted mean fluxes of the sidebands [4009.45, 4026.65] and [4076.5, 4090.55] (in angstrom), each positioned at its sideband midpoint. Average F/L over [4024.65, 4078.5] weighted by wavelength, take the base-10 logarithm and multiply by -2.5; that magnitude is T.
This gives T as 0.05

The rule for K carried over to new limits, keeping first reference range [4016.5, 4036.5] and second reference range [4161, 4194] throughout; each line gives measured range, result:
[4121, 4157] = 0.01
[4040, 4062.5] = 0.04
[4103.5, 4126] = 0.05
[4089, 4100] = 0.11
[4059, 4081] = 0.07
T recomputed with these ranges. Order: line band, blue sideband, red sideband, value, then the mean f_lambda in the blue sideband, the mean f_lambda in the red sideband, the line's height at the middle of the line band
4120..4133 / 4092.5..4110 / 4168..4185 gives -0.091 mag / 18.4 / 19.9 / 18.9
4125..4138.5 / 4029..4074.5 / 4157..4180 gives -0.049 mag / 20.8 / 19.9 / 20.2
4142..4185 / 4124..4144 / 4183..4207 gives 0.060 mag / 21.1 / 21.5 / 21.3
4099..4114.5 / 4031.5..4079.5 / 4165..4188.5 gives 0.083 mag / 20.7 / 20.1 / 20.4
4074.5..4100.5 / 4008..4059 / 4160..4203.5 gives 0.061 mag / 21.6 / 20.7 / 21.3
